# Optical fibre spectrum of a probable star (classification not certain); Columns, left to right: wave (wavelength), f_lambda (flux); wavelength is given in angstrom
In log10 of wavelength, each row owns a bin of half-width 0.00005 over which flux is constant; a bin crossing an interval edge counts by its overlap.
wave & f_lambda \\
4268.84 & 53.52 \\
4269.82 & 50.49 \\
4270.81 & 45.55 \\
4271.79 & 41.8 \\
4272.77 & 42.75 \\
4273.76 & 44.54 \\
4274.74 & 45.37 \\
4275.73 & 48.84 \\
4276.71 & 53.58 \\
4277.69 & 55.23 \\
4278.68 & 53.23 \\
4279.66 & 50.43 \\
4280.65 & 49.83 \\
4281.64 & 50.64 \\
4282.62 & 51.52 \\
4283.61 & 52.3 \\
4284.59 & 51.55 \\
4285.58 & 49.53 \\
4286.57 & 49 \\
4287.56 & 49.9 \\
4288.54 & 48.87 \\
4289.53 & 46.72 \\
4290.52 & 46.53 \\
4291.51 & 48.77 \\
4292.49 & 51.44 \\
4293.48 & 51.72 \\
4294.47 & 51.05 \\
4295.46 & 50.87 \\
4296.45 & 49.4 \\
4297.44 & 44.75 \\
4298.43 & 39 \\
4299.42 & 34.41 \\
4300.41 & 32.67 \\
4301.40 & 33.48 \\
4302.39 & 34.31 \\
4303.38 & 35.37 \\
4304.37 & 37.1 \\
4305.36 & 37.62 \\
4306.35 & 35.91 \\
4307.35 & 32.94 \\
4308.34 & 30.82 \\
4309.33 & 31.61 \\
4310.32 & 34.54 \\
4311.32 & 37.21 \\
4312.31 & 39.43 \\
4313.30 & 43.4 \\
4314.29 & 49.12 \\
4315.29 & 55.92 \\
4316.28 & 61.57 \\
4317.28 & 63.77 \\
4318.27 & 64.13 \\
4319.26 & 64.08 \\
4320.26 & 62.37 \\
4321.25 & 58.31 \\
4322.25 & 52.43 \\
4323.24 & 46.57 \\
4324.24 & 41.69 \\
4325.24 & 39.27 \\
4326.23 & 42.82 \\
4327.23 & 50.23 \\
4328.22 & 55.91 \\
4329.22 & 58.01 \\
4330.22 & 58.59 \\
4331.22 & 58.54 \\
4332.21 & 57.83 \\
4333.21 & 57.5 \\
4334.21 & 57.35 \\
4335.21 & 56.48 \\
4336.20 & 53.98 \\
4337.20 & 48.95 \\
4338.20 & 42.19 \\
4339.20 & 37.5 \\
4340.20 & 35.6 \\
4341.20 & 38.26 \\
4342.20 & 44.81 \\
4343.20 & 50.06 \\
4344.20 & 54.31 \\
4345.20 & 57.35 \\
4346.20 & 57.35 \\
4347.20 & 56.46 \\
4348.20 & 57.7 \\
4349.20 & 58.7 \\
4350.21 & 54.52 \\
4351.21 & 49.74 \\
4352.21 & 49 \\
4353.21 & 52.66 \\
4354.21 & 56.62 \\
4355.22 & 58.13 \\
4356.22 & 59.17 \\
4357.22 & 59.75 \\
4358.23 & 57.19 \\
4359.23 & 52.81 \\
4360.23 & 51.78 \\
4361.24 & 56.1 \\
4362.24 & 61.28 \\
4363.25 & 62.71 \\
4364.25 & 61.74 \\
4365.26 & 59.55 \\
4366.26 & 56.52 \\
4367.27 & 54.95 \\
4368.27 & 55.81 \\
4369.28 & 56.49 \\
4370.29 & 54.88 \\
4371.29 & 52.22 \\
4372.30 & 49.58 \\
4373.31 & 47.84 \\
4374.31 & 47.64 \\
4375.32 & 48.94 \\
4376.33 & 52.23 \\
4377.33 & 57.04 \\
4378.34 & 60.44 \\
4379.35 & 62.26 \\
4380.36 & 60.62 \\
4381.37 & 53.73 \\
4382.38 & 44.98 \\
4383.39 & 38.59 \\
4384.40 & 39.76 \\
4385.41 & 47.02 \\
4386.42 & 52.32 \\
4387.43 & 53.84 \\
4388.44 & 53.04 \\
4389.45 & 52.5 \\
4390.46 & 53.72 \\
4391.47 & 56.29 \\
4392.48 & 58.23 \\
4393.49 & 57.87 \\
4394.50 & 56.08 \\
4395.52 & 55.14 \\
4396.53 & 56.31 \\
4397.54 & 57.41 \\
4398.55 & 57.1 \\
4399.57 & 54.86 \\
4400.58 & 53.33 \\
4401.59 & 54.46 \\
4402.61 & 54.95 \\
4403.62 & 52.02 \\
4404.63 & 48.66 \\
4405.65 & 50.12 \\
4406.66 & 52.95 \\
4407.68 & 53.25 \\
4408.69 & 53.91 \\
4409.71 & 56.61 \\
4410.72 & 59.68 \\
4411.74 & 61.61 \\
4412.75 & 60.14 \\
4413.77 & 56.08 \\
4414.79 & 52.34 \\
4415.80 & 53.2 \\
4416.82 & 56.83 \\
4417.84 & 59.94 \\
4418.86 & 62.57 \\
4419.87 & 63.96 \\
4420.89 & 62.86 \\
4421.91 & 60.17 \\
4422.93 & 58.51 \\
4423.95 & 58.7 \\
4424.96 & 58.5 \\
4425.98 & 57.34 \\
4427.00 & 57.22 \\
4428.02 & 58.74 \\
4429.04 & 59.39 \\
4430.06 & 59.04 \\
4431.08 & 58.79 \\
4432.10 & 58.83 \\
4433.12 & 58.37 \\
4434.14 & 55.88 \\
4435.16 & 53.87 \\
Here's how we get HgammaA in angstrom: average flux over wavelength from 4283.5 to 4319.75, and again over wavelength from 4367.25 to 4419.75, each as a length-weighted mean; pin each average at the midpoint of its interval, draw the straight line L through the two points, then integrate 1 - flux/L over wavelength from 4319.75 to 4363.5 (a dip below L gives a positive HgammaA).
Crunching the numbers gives -3.41 angstrom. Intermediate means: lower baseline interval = 45.1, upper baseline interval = 54.2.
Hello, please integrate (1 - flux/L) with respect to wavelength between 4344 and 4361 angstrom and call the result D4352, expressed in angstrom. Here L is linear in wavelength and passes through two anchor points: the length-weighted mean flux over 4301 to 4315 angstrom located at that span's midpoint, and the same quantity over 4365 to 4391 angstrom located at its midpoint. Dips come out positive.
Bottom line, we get -3.17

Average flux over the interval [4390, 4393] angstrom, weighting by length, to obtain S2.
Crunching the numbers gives 56.2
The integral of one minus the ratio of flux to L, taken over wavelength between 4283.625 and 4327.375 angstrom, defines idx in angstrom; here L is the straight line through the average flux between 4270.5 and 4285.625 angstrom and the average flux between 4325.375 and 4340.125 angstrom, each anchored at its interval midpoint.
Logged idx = 4.1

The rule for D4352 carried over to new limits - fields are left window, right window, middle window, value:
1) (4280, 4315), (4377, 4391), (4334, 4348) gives -0.48 angstrom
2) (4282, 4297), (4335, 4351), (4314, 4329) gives -1.18 angstrom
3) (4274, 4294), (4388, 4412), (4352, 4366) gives -1.03 angstrom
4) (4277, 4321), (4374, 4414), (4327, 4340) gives -0.99 angstrom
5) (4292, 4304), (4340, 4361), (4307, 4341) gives -1.18 angstrom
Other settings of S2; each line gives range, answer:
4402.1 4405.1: 52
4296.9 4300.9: 37.8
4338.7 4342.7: 39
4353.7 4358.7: 58.1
